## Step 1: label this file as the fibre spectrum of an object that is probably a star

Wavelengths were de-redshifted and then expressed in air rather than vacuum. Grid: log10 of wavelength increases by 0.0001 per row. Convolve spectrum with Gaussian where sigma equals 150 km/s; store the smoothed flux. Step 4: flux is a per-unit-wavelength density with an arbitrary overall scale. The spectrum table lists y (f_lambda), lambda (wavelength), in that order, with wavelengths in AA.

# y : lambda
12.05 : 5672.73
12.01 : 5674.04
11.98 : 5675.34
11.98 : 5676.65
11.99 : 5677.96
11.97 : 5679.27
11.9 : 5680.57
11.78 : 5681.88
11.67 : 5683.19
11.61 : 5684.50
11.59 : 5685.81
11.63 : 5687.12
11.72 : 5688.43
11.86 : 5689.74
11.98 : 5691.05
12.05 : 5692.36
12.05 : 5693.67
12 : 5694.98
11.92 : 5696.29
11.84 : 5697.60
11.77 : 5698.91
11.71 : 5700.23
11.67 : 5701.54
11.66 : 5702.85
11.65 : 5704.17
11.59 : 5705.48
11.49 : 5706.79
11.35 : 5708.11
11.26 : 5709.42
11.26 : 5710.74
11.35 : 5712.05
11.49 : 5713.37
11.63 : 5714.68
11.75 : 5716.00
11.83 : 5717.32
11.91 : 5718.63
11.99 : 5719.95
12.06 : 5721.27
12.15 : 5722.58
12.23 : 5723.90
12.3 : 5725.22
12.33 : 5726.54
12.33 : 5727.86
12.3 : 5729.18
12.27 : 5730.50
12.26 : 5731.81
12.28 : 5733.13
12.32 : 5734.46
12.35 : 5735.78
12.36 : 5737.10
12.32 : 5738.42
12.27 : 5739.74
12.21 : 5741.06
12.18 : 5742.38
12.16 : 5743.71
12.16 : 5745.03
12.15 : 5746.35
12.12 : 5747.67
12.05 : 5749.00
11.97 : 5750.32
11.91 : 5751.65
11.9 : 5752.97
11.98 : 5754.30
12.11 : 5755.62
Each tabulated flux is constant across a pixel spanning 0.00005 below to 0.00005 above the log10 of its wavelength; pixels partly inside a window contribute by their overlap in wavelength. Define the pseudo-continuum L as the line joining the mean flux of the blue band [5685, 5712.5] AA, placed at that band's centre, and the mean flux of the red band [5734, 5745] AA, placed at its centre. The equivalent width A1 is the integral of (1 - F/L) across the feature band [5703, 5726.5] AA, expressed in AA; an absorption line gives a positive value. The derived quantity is 0.35 AA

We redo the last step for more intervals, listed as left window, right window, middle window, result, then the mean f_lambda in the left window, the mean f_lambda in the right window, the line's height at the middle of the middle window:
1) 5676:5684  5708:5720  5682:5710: 0.0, 11.9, 11.6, 11.7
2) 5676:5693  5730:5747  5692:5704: 0.1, 11.8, 12.3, 11.9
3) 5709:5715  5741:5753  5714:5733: -0.8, 11.4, 12.1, 11.6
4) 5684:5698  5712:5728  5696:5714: 0.5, 11.8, 12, 11.9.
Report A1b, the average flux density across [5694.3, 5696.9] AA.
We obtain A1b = 12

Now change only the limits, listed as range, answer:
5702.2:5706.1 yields 11.6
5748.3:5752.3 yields 12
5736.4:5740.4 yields 12.3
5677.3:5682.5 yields 11.9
